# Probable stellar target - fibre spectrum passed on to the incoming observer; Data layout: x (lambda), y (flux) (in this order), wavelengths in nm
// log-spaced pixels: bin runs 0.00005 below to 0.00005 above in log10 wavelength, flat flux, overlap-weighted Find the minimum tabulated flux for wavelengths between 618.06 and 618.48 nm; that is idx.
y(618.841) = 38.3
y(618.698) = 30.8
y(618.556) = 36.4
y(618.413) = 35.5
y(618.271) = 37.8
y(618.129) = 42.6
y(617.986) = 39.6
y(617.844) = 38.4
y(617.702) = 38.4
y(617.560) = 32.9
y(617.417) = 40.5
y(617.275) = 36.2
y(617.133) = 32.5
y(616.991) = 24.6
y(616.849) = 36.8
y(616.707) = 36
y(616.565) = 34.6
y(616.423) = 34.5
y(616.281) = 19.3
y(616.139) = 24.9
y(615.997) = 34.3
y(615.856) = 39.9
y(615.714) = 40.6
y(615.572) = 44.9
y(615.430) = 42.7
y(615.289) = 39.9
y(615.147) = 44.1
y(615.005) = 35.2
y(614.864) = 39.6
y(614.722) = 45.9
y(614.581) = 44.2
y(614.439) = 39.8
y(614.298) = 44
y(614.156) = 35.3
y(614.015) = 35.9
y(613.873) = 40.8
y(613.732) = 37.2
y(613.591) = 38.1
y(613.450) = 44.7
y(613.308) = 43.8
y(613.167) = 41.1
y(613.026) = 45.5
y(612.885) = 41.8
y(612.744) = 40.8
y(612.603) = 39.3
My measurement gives 35.5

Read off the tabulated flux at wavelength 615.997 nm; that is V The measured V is 34.3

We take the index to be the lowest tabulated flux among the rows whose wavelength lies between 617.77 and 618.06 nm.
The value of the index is 38.4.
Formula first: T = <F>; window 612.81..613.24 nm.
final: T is 42.8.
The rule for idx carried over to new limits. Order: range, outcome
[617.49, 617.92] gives 32.9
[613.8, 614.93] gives 35.3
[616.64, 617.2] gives 24.6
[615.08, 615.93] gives 39.9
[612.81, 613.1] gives 41.8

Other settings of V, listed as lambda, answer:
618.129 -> 42.6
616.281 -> 19.3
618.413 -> 35.5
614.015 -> 35.9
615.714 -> 40.6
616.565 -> 34.6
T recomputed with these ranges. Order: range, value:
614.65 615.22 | 41.2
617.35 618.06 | 37.9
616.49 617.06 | 33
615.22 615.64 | 42.5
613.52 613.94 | 38.8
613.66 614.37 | 38.7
